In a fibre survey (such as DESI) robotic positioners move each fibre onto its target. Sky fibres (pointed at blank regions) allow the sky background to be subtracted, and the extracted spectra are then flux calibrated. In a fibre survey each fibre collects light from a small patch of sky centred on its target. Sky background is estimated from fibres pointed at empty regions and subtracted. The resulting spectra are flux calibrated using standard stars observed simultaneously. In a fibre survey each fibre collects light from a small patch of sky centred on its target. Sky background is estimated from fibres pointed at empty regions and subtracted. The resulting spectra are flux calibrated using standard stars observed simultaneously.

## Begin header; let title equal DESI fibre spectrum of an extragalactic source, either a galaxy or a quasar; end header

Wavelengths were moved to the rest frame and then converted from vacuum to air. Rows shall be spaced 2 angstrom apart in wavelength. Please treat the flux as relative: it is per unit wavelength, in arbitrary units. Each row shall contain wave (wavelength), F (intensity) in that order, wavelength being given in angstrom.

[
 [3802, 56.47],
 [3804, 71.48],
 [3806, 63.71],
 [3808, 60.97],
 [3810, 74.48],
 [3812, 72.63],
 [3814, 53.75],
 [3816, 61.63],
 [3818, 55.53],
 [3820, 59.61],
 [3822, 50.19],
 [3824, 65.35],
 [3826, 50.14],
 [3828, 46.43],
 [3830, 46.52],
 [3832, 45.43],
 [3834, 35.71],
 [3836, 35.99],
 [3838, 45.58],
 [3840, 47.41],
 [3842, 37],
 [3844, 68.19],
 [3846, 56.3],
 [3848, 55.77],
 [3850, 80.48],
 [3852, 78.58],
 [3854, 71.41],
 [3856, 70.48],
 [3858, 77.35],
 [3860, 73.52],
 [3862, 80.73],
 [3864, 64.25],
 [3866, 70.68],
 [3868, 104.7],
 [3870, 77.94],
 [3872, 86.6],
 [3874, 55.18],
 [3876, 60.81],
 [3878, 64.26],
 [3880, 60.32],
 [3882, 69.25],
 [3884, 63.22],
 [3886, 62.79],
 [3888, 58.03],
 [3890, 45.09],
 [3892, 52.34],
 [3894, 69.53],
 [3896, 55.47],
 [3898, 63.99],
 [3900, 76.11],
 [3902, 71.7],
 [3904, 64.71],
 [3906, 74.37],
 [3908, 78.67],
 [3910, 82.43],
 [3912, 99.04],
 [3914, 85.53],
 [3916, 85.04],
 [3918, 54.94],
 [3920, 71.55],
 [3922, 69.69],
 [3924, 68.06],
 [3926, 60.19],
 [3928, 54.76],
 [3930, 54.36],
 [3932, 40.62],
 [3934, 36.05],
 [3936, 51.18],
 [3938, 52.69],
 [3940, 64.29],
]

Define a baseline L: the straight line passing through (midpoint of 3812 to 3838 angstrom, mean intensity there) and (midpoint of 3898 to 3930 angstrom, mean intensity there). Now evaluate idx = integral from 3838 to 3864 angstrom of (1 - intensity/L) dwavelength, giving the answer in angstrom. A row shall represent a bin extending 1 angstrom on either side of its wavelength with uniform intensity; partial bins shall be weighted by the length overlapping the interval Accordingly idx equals -3.6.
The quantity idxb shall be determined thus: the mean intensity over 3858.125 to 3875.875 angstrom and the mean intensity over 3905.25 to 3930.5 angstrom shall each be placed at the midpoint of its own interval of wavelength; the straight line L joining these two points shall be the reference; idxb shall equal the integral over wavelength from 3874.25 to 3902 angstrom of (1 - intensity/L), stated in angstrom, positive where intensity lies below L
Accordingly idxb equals 4.7 angstrom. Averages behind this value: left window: 75.9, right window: 72.5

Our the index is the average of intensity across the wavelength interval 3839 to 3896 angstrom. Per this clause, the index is 66.3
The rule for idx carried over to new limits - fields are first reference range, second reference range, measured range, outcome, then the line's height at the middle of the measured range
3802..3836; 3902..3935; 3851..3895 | -4.67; 62.5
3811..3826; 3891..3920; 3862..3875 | -1.97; 66.8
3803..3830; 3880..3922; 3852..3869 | -3.17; 64.7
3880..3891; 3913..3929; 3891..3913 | -2.60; 63.9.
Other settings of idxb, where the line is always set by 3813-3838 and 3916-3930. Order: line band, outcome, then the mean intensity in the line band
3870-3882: -1.96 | 66.8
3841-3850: -0.68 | 57.2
